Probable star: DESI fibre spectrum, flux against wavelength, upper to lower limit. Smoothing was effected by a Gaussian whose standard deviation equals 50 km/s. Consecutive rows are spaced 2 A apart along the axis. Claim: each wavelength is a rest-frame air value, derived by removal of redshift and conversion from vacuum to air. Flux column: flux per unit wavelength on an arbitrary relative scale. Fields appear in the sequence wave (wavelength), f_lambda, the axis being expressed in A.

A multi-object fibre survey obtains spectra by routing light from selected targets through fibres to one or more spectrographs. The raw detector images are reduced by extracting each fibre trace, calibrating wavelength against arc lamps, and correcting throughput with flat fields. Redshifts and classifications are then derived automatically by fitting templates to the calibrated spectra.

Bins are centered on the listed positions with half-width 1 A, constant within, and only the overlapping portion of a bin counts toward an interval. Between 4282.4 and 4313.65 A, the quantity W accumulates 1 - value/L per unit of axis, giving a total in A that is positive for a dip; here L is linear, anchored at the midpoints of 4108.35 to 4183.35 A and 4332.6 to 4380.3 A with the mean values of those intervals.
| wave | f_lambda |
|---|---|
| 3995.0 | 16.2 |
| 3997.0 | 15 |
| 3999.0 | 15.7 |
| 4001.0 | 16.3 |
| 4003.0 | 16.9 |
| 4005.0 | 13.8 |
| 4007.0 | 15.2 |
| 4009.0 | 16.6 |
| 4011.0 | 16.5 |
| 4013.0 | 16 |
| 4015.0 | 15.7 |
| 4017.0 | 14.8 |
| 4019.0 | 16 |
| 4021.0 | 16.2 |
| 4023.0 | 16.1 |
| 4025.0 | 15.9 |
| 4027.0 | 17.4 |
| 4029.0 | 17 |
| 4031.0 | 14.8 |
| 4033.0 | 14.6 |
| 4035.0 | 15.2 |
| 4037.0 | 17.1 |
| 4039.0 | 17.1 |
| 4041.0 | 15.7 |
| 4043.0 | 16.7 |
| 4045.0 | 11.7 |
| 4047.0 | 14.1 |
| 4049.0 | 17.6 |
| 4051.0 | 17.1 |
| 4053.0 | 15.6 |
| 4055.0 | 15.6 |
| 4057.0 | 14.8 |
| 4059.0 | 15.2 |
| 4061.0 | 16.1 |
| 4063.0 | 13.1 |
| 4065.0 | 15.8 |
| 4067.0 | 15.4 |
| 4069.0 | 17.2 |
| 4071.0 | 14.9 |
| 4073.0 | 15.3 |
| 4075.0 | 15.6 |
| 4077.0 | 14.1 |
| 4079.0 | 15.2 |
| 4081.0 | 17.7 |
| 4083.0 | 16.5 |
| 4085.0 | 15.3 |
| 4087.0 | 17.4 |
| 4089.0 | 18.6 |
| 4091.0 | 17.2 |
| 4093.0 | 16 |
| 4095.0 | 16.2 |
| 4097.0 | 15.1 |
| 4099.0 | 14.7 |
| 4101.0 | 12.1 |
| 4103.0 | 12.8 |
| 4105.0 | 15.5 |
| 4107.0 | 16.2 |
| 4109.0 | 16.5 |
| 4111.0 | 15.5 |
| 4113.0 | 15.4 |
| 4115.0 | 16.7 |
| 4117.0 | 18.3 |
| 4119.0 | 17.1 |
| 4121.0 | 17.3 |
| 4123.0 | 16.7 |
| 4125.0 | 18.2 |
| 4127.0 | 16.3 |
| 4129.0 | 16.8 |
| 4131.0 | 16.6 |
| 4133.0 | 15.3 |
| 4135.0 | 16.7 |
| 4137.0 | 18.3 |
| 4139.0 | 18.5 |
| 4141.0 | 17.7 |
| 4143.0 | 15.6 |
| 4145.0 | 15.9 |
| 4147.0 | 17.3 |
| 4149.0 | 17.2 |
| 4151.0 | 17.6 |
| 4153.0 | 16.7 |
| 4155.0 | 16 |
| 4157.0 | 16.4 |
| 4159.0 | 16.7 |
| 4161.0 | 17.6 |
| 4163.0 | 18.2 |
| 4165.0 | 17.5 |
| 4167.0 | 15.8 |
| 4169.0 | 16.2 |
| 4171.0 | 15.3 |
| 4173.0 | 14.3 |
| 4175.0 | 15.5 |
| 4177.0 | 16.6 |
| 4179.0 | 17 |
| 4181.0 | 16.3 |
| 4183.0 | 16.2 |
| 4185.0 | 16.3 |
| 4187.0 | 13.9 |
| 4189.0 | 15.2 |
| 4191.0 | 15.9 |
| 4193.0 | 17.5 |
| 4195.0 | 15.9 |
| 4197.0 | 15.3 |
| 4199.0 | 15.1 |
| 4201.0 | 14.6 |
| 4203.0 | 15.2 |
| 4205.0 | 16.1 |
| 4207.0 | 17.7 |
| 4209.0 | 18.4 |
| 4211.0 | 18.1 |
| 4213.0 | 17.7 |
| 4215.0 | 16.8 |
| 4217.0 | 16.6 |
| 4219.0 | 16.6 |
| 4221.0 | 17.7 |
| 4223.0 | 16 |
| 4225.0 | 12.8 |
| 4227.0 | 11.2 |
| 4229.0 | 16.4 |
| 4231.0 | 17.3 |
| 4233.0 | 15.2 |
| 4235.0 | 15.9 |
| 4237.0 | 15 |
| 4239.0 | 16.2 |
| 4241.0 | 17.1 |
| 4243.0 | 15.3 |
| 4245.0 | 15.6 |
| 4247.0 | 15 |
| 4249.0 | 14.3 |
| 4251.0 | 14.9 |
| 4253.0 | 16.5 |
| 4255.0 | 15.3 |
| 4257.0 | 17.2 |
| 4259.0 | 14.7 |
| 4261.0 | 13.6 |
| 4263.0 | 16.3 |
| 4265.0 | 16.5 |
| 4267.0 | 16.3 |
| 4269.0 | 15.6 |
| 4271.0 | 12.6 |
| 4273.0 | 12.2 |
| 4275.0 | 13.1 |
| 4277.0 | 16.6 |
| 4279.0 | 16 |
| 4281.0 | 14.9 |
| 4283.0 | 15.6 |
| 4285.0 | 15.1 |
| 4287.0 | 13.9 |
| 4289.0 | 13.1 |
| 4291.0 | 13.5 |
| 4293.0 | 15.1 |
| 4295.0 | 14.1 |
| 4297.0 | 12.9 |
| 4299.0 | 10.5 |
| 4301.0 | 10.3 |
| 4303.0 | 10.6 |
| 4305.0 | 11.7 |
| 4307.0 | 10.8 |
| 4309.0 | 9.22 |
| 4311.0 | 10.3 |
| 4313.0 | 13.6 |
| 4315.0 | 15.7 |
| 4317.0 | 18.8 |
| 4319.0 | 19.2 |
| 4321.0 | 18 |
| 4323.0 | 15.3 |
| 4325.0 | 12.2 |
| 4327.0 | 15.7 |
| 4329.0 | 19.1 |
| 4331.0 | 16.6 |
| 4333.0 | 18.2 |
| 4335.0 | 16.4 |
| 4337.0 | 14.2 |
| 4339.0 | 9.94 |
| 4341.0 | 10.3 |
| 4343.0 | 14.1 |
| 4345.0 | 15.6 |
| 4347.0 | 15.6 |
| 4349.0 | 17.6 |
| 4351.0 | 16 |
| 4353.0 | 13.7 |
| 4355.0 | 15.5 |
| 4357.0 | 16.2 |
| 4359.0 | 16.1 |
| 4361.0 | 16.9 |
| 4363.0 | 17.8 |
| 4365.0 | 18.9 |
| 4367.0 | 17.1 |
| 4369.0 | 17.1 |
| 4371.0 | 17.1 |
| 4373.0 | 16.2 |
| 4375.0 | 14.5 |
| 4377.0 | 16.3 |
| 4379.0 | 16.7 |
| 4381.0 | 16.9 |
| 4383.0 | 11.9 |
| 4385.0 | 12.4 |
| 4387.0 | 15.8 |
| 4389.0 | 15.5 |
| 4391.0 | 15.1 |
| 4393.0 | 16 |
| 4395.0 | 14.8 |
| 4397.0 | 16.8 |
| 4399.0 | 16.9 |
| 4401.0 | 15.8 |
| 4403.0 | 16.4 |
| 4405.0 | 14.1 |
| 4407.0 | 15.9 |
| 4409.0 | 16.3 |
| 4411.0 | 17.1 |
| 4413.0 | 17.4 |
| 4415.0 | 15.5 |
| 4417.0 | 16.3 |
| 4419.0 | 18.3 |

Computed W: 6.89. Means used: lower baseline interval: 16.7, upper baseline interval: 15.7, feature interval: 12.5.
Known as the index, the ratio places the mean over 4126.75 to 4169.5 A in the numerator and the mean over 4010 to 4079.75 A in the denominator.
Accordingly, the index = 1.08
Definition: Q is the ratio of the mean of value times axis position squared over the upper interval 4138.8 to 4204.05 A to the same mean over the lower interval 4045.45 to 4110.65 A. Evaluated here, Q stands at 1.09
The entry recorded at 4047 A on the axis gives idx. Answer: 14.1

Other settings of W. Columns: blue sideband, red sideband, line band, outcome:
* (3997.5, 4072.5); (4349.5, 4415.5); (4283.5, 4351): 7.3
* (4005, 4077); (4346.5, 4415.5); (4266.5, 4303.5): 4.9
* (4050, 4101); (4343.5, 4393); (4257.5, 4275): 1.3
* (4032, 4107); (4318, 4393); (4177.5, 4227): -1.5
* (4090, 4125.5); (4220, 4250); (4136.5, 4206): -2.8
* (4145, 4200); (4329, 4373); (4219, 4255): 1.5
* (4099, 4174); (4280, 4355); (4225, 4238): 0.3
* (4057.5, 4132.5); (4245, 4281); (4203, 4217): -1.7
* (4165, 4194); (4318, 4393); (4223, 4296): 3.8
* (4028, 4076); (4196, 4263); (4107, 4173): -4.6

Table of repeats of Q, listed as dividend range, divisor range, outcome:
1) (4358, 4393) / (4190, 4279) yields 1.09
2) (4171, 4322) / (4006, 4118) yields 1.05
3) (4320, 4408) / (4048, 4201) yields 1.09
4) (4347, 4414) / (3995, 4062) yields 1.20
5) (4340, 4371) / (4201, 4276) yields 1.08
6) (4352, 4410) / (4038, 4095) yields 1.17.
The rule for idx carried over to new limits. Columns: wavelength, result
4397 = 16.8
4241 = 17.1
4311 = 10.3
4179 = 17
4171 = 15.3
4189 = 15.2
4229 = 16.4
